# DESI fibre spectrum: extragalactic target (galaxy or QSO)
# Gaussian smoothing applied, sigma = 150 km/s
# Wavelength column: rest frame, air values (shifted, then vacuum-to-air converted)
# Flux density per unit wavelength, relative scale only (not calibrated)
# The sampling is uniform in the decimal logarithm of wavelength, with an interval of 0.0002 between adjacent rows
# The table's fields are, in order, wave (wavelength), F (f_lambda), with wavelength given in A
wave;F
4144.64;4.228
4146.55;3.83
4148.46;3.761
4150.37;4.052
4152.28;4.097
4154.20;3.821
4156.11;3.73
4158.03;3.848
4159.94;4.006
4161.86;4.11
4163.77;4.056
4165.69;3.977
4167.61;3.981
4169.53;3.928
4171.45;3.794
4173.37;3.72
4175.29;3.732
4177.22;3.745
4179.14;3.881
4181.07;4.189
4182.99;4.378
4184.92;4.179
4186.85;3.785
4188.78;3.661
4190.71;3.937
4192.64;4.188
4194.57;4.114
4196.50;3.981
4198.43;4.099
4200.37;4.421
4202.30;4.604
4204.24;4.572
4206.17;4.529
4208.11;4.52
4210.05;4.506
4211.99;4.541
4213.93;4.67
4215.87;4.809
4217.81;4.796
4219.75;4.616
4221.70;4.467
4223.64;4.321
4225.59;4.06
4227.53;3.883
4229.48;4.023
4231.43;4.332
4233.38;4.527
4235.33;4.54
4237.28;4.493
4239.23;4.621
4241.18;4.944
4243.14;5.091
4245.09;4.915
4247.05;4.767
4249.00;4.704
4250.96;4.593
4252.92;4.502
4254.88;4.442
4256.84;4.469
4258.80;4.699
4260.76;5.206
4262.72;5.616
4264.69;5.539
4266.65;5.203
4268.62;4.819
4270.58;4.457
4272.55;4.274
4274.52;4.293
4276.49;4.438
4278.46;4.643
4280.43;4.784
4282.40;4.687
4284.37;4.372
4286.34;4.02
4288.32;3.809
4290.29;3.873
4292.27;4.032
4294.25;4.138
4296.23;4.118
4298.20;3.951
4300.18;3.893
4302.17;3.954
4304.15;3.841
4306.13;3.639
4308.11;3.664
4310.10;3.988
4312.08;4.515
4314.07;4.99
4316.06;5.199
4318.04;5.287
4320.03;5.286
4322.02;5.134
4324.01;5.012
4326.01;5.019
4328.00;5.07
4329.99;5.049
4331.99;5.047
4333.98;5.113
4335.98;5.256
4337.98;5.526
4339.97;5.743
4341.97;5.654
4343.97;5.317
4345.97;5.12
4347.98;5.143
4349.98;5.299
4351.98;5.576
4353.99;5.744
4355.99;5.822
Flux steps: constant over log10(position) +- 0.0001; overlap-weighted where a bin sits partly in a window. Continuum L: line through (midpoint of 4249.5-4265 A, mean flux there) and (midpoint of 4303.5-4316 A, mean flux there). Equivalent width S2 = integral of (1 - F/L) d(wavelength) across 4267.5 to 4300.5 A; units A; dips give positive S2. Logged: 1.7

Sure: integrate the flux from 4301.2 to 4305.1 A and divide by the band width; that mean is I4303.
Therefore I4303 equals 3.9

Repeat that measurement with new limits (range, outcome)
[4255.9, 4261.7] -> 4.79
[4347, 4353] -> 5.34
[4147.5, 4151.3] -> 3.91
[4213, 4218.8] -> 4.76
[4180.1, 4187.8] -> 4.13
